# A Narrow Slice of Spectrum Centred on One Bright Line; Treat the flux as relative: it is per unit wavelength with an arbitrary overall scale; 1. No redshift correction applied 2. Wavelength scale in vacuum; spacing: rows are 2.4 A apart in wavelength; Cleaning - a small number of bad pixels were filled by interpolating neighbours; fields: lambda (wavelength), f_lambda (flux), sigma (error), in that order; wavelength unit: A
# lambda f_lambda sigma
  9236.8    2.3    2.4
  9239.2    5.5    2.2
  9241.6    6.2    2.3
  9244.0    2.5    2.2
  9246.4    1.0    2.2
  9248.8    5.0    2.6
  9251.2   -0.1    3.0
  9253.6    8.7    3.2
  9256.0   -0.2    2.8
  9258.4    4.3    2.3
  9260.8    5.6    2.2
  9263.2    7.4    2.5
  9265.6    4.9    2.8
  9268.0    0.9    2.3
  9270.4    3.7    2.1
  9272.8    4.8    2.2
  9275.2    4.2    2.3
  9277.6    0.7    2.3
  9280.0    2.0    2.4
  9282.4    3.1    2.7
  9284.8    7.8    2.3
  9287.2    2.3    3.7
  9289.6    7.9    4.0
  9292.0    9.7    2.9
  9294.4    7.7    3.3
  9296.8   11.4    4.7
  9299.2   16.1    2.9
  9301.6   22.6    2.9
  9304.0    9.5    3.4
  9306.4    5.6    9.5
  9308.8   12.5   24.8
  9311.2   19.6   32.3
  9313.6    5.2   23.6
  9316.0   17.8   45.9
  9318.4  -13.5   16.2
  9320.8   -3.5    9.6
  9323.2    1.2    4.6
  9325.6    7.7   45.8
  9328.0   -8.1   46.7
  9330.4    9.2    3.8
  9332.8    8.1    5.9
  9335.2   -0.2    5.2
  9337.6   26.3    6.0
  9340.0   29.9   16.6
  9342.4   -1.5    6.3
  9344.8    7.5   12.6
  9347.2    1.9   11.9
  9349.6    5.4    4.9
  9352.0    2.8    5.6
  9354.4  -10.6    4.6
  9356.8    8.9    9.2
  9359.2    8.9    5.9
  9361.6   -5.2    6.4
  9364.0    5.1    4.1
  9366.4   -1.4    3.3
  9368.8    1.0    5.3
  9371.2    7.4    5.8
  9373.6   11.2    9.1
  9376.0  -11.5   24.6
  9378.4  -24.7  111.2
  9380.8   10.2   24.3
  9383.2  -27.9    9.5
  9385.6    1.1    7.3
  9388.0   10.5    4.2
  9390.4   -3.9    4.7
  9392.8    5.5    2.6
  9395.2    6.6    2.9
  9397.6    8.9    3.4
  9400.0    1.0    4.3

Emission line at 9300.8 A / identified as H-gamma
